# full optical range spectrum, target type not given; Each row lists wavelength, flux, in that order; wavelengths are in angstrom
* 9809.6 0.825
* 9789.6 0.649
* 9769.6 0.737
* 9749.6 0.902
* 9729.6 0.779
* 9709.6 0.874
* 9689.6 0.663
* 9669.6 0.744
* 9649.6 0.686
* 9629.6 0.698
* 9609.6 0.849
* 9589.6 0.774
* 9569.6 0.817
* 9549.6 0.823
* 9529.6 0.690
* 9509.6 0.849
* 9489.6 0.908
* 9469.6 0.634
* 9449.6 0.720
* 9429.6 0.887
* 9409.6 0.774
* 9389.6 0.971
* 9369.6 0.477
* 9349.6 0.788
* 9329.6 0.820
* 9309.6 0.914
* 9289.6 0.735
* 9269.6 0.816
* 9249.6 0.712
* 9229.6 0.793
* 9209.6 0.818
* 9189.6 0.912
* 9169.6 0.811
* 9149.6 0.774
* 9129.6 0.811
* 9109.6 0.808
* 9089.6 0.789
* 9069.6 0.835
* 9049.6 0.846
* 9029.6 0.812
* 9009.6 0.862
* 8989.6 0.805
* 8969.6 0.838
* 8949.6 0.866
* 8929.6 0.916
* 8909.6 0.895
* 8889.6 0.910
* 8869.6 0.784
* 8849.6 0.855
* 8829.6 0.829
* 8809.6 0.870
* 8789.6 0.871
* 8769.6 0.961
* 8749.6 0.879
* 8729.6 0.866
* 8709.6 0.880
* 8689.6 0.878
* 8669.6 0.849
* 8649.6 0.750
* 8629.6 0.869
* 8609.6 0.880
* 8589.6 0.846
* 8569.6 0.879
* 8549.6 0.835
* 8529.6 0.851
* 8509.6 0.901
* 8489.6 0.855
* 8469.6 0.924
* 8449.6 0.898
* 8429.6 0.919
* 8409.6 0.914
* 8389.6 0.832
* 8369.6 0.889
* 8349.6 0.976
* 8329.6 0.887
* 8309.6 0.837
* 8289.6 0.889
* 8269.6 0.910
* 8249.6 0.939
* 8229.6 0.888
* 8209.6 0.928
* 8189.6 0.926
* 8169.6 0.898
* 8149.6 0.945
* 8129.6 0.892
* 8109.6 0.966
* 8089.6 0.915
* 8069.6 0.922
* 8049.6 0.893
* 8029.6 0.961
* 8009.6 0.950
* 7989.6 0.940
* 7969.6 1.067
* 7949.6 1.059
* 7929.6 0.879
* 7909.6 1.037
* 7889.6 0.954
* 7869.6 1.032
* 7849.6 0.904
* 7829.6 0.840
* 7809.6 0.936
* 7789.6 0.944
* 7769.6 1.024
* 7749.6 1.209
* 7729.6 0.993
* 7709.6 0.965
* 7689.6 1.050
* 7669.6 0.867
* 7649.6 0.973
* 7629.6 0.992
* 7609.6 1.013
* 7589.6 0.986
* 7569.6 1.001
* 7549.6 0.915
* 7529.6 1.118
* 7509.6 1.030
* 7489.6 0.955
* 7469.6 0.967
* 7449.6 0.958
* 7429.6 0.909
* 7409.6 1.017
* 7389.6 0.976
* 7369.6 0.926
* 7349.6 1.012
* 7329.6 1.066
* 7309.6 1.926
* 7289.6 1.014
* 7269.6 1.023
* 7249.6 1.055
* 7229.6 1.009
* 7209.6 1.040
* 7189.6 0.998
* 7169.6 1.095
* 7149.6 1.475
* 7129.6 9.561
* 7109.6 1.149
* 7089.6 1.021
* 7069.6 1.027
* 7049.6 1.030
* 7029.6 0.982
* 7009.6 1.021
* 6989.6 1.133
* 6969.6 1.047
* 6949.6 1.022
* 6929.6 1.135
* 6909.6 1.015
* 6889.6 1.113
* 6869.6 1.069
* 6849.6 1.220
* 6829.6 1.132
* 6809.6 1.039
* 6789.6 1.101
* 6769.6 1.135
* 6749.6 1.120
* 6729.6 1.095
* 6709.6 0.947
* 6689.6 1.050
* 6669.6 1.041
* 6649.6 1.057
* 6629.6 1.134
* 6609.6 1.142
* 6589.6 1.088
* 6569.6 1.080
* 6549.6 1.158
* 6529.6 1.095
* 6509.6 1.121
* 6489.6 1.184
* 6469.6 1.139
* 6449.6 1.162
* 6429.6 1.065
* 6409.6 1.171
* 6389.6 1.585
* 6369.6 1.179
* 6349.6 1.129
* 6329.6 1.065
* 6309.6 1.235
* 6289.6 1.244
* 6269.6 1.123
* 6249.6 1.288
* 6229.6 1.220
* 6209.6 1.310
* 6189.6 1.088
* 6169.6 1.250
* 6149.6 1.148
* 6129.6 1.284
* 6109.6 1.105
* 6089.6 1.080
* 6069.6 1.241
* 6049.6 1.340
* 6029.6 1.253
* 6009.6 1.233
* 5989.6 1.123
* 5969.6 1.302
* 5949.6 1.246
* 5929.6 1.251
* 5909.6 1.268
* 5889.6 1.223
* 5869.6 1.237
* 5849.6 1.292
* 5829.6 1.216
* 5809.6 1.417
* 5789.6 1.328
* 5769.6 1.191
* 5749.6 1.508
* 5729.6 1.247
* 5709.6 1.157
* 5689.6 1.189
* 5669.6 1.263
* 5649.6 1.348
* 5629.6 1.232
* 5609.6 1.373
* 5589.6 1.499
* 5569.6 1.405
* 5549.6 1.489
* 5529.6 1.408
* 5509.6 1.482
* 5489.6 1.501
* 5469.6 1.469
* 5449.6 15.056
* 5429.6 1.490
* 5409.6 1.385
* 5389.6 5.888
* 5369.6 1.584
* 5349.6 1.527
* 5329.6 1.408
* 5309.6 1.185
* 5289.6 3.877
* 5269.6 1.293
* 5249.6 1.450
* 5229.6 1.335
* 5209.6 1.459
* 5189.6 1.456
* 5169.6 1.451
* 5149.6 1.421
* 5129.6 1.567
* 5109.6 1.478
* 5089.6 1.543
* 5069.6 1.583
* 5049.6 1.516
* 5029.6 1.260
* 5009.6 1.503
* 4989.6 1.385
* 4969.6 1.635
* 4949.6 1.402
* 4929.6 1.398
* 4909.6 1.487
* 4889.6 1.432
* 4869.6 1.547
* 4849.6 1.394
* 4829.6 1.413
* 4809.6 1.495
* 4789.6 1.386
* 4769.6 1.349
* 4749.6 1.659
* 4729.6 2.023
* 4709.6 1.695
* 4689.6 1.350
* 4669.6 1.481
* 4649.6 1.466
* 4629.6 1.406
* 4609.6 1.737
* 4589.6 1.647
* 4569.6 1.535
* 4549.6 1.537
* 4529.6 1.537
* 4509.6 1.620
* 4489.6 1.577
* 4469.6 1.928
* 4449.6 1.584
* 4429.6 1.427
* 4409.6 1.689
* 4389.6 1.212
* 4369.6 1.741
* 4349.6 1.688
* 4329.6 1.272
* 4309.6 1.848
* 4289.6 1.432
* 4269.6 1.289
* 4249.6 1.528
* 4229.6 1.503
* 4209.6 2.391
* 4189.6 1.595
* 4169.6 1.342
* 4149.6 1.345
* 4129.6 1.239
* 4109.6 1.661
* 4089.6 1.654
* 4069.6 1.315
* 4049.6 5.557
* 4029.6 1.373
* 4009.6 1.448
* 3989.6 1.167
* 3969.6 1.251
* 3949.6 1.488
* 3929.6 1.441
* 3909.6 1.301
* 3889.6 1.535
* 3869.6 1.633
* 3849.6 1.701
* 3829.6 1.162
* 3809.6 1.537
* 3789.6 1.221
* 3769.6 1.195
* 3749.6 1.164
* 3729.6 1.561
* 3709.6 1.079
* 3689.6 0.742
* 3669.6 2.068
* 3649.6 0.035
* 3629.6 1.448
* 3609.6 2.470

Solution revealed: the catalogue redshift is 0.087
